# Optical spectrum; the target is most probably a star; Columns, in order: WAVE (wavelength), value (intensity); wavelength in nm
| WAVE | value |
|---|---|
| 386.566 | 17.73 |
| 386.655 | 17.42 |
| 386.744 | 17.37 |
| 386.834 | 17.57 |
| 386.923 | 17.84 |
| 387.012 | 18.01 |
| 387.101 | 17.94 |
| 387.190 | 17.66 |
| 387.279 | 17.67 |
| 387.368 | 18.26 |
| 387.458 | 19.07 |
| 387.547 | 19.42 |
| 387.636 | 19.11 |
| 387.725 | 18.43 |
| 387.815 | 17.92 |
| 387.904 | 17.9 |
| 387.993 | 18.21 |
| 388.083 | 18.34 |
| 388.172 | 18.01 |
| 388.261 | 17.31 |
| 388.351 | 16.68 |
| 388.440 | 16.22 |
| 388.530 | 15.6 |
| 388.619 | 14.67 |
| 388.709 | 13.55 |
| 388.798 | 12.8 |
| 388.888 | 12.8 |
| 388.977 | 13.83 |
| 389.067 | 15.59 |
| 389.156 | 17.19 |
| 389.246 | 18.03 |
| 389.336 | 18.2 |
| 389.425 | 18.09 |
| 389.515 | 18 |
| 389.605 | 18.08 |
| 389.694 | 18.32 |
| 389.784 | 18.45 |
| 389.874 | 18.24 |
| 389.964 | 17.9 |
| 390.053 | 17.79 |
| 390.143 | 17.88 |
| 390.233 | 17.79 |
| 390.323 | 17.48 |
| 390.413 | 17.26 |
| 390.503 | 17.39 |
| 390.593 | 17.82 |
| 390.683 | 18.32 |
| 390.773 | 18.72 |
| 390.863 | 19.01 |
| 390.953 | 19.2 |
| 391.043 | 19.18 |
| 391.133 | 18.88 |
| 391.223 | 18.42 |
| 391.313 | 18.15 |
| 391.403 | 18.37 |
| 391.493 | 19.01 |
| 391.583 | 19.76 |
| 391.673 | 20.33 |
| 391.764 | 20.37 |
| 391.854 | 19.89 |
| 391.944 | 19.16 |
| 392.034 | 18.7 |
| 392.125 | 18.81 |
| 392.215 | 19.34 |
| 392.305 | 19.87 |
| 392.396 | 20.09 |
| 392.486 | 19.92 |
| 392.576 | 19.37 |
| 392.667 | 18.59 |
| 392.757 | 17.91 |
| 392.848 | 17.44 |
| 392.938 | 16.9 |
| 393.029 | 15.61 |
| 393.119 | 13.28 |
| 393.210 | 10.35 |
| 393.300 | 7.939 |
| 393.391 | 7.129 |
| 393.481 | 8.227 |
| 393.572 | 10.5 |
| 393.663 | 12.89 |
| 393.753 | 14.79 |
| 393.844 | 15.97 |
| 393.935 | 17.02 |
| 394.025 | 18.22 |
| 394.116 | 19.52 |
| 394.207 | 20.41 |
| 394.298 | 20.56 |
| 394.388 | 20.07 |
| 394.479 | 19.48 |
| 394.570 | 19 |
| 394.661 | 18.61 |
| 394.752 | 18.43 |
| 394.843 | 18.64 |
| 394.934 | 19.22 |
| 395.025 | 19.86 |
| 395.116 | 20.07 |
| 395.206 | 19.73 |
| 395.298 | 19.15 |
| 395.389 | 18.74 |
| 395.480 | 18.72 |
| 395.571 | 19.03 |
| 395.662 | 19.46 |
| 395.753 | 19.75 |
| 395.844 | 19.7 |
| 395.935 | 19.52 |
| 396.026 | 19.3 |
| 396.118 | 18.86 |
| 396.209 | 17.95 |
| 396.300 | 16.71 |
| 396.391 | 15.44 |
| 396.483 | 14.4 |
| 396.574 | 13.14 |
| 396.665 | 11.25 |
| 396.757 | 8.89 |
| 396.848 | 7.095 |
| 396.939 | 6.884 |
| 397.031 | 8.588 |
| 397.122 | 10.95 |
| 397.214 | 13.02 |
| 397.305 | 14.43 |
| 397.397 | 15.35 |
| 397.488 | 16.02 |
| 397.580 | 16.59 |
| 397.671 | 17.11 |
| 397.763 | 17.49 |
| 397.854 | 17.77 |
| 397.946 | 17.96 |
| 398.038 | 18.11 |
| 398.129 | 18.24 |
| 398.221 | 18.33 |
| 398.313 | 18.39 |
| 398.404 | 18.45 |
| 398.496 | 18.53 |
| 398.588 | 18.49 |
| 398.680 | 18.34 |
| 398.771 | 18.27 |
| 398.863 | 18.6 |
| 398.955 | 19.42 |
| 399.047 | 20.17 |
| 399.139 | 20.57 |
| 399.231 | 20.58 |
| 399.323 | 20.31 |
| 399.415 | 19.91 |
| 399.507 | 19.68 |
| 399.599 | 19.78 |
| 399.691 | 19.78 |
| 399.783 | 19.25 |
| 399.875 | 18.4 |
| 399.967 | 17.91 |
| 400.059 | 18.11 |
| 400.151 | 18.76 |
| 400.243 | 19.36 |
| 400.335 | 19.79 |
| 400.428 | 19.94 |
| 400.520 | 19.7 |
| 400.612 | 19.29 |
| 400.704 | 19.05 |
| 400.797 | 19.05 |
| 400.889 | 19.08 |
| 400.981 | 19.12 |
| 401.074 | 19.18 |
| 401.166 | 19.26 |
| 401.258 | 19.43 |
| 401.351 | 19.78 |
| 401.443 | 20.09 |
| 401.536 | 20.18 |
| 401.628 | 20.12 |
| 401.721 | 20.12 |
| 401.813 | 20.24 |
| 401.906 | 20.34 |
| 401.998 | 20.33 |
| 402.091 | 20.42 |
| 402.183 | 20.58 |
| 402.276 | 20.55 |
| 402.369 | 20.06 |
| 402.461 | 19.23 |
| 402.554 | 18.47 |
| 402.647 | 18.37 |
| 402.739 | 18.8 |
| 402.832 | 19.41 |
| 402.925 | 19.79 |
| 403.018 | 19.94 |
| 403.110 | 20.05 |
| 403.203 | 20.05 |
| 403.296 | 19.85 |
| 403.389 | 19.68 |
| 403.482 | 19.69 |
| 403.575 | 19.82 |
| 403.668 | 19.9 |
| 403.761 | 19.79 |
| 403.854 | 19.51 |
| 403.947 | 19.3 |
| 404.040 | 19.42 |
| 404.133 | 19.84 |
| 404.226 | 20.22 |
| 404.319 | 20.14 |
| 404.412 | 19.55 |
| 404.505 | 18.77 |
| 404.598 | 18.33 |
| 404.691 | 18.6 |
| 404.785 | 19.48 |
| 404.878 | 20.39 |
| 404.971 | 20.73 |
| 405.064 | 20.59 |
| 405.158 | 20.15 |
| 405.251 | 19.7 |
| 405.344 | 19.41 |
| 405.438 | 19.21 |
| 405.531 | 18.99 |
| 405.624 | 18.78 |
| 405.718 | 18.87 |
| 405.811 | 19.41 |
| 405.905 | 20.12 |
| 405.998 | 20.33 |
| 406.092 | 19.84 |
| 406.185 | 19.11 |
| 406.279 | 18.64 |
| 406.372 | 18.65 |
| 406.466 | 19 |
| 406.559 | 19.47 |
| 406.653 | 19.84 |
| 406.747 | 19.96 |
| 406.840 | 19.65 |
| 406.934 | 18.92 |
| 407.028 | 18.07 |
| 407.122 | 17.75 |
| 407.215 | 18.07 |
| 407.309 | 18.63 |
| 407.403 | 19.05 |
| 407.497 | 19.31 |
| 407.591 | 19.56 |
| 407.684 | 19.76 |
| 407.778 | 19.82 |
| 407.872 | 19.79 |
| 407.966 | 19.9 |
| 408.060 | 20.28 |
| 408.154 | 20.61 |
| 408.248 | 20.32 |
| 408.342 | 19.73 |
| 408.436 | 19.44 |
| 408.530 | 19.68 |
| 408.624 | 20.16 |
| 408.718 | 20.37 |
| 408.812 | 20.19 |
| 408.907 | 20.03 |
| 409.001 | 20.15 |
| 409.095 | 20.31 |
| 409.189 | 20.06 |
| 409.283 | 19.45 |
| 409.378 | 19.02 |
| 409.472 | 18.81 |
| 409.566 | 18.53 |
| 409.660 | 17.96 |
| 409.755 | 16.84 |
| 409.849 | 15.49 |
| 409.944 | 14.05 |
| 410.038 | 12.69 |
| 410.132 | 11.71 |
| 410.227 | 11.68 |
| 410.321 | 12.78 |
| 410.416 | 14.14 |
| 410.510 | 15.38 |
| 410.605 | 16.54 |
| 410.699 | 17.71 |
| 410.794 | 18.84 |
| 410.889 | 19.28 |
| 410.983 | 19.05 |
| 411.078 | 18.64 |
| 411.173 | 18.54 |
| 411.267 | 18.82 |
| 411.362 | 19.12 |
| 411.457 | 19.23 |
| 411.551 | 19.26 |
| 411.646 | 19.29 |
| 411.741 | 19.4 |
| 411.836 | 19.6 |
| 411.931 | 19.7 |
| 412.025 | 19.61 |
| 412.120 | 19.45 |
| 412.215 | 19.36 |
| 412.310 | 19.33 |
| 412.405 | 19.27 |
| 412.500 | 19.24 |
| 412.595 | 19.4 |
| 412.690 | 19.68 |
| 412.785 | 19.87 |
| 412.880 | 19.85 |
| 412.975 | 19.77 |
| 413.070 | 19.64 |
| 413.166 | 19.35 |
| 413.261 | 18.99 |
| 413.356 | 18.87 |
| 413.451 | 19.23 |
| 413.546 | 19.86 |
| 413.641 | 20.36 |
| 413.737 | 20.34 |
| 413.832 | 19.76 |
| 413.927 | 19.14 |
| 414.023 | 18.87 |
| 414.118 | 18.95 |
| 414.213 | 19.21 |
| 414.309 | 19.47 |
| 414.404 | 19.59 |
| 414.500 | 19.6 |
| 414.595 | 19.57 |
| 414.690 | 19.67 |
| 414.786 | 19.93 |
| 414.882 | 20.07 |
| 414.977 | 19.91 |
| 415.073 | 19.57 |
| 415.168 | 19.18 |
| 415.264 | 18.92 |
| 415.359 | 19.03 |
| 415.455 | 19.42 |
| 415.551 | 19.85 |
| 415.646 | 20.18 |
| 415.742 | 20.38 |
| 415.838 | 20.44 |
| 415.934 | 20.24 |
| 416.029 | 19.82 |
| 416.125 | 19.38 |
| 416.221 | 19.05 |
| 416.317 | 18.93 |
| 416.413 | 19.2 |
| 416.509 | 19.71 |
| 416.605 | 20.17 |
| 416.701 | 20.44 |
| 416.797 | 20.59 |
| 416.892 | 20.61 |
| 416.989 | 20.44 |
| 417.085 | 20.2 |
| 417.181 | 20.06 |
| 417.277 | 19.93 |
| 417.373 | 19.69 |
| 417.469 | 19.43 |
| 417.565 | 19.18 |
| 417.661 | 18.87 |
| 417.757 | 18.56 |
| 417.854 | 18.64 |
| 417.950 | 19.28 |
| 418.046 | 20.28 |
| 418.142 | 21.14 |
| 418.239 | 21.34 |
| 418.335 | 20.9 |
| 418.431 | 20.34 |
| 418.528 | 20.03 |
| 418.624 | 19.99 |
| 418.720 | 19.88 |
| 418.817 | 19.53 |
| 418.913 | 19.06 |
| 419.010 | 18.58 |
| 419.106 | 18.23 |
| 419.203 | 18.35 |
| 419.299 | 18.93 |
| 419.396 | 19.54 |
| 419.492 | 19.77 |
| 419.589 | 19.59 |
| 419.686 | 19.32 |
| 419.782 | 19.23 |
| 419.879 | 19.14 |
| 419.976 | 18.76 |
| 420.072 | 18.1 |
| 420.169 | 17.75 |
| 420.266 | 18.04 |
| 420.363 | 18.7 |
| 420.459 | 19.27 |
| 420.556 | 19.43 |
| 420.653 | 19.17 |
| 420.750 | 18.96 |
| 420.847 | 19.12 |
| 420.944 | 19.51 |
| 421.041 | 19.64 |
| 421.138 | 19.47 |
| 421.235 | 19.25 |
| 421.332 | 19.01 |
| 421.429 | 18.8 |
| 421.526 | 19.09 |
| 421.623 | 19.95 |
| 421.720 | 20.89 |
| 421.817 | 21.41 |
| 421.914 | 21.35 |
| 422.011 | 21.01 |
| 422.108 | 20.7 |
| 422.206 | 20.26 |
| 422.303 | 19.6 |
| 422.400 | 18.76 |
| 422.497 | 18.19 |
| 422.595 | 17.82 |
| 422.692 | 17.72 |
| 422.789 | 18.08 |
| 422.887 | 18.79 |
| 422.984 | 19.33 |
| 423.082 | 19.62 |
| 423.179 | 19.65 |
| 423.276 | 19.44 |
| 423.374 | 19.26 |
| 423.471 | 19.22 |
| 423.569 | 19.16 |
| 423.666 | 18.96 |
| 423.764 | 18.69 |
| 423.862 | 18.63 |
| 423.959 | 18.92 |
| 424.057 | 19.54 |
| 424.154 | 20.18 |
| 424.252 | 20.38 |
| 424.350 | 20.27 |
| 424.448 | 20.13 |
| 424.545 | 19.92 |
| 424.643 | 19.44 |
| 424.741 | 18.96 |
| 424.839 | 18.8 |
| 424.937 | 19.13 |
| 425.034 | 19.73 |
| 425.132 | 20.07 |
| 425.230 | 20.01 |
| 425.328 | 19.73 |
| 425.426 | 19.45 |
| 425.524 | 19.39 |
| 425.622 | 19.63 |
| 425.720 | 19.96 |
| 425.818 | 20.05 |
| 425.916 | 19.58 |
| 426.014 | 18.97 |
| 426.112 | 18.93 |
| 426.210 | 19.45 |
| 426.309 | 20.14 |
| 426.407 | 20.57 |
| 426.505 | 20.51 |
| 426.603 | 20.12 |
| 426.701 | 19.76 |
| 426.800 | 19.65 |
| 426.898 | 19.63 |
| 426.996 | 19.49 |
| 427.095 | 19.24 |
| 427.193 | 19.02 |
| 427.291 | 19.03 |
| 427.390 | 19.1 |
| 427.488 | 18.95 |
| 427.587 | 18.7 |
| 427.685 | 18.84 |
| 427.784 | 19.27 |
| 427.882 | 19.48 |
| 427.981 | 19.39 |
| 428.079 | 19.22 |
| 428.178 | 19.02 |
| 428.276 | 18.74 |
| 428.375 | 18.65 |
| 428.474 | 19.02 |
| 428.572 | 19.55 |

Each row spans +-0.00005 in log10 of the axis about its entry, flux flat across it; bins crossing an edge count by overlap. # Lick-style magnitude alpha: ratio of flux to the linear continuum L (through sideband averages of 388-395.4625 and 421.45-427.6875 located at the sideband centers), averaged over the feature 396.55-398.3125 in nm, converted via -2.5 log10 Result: 0.245 mag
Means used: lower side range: 17.4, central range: 14.2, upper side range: 19.5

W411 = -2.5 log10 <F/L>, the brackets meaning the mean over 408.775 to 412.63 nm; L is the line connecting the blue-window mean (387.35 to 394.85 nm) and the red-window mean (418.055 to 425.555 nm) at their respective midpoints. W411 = 0.04 mag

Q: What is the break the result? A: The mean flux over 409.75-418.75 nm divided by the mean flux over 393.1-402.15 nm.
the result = 1.1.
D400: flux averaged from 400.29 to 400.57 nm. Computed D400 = 19.8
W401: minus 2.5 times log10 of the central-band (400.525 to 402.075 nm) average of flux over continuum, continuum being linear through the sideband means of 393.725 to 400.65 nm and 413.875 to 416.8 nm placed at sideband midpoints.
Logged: -0.09 mag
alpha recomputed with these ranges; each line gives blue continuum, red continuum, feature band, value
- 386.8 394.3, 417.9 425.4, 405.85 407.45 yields -0.04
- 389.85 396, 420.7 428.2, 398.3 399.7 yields -0.07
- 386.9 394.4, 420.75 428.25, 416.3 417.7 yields -0.05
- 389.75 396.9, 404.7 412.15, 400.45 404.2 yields -0.09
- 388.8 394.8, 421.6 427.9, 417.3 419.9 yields -0.02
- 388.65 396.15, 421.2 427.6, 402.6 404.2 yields -0.08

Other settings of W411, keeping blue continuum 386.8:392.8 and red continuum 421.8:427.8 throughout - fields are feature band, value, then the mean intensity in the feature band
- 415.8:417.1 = -0.05 mag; 19.9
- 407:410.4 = 0.03 mag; 18.3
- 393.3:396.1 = 0.04 mag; 17.6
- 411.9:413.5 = -0.03 mag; 19.5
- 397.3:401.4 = -0.02 mag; 18.7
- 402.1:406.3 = -0.06 mag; 19.6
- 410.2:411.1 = 0.15 mag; 16.4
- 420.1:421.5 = 0.02 mag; 19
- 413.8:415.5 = -0.02 mag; 19.4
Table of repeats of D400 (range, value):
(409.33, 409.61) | 18.8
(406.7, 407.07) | 19.2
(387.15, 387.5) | 18.1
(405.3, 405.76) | 19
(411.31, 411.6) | 19.2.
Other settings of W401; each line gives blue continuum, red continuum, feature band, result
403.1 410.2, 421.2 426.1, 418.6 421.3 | 0.02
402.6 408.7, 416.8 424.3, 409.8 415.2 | 0.06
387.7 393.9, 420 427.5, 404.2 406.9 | -0.08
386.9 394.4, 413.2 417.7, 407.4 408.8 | -0.05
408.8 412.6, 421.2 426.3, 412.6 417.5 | -0.07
